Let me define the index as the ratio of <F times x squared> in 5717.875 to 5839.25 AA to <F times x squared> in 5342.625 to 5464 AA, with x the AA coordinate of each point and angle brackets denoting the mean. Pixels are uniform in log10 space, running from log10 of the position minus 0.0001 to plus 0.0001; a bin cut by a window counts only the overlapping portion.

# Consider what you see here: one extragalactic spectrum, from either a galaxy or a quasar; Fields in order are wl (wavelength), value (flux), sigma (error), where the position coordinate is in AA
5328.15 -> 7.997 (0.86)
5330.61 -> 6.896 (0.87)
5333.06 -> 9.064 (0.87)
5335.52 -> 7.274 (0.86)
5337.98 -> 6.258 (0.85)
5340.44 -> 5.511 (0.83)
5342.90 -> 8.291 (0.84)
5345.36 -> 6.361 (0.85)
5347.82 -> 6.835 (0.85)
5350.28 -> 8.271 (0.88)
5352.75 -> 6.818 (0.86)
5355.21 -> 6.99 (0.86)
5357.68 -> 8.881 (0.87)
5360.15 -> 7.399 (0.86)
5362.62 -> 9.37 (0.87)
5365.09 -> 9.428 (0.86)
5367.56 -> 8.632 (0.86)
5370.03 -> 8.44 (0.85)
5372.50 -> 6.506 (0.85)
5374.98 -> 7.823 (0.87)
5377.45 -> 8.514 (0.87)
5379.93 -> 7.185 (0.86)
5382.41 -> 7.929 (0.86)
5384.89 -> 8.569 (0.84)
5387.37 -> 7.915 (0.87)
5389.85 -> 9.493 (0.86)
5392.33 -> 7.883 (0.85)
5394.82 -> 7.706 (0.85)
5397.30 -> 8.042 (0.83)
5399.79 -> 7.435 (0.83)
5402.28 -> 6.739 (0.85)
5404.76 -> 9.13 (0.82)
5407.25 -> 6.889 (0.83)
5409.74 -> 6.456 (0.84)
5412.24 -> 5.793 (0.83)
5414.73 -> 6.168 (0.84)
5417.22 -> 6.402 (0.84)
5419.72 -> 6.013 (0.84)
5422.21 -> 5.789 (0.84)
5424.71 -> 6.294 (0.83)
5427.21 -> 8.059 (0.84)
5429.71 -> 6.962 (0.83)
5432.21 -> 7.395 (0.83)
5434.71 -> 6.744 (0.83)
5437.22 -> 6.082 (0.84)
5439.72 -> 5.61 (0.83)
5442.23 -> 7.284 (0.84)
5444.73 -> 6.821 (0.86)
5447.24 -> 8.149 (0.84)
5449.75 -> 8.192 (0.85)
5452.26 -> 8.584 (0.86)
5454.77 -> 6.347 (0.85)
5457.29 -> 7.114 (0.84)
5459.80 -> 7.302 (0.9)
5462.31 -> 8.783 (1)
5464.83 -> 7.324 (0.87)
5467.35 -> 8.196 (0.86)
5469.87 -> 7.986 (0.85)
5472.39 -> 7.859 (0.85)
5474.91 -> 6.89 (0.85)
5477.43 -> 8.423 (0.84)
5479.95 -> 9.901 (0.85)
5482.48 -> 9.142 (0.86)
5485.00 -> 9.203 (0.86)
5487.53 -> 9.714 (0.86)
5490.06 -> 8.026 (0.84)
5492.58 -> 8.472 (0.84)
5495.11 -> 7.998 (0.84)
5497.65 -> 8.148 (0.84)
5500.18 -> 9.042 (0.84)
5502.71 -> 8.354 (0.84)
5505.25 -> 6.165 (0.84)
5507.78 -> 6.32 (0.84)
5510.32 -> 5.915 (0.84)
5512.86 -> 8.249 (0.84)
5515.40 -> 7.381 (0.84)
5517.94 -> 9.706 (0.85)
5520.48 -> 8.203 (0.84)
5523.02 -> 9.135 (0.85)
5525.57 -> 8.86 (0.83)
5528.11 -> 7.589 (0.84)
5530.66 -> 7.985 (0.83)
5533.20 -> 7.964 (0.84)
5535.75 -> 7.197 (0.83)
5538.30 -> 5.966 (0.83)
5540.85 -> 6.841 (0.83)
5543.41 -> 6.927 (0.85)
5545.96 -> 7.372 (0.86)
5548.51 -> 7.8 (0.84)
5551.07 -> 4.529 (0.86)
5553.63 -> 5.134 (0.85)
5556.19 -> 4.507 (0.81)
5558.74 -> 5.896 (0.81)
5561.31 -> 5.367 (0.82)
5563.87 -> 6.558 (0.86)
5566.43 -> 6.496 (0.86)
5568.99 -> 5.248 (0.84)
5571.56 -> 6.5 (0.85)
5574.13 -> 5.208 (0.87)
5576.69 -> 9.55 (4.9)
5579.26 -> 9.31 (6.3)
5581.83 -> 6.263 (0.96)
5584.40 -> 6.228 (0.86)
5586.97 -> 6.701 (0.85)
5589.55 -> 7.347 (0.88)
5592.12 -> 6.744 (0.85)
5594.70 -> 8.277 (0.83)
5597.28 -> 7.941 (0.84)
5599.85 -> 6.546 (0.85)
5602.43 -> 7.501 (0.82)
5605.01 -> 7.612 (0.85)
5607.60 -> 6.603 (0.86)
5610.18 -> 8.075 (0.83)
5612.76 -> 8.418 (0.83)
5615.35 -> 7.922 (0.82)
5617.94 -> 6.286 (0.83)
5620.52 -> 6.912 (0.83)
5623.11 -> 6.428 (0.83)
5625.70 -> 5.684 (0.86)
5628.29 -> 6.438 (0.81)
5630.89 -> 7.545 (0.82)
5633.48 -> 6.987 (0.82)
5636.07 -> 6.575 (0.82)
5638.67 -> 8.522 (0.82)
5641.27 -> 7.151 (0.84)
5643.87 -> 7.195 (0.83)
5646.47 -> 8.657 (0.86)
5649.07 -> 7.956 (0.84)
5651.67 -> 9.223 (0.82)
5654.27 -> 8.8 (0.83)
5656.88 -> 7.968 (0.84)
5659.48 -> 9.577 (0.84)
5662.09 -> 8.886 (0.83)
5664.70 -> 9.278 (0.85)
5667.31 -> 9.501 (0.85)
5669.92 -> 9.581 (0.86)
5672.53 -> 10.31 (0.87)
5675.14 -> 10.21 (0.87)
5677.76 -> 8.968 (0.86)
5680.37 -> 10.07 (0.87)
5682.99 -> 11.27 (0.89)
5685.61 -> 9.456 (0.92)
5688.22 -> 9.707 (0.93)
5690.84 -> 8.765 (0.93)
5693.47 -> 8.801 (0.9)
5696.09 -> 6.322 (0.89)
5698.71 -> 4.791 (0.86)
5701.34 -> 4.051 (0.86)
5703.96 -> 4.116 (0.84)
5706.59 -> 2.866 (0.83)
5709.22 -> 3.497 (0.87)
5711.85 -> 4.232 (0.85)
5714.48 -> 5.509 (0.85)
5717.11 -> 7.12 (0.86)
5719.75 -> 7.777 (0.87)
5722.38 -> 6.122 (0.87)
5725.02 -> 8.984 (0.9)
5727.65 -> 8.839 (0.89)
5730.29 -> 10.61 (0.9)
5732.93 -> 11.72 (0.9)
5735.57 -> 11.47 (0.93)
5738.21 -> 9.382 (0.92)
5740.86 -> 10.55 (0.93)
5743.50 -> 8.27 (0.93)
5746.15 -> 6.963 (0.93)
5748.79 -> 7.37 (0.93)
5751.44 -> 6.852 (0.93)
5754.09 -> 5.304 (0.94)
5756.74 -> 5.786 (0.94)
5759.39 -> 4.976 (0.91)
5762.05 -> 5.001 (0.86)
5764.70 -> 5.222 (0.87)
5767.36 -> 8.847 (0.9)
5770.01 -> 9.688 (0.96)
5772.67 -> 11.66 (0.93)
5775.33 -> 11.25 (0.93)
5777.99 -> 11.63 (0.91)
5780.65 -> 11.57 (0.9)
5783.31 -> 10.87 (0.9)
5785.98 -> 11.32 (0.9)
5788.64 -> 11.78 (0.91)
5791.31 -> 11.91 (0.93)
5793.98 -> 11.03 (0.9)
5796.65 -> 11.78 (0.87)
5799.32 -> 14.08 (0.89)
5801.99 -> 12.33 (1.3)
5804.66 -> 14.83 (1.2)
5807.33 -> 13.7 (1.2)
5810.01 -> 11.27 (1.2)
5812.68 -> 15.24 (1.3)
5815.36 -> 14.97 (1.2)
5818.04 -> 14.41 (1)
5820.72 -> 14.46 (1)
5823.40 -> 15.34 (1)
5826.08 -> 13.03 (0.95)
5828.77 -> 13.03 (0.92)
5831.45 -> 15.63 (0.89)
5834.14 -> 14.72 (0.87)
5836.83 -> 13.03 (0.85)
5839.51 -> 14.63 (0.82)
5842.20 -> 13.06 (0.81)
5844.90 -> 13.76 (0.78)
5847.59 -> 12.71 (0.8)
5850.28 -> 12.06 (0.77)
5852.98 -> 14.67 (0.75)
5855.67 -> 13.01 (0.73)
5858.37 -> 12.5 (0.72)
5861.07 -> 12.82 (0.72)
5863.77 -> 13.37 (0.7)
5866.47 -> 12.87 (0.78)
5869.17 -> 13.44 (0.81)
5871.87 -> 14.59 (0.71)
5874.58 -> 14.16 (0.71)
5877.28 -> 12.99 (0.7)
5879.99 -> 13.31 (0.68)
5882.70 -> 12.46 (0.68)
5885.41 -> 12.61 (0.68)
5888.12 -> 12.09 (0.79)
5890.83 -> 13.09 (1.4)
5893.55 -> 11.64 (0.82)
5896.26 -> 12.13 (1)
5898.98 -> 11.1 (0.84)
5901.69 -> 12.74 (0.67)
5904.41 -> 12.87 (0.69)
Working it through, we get 1.66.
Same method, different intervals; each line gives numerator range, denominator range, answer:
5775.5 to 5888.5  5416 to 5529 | 1.94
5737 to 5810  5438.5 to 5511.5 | 1.39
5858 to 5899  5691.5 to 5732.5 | 2.13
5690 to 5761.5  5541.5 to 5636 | 1.09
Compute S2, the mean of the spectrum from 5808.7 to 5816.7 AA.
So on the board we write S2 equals 13.8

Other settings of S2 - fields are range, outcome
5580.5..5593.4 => 6.67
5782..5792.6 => 11.5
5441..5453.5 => 7.81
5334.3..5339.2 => 6.76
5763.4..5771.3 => 7.92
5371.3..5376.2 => 7.16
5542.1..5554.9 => 6.35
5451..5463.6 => 7.63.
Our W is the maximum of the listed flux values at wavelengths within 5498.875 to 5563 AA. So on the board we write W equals 9.706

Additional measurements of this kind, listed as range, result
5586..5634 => 8.418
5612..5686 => 11.27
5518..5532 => 9.135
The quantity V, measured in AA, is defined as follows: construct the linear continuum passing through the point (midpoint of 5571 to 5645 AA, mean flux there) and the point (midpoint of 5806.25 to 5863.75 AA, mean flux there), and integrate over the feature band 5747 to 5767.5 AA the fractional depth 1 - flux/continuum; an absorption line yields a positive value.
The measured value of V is 9.7 AA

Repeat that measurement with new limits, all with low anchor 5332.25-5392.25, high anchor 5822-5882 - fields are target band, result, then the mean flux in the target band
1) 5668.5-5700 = 7.0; 9.03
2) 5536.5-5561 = 9.5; 6.1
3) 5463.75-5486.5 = 2.0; 8.35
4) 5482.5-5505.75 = 2.2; 8.46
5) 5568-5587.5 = 6.5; 6.91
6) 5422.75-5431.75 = 1.6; 7.02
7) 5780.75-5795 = 1.6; 11.4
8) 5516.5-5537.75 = 3.3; 8.24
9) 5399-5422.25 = 4.6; 6.71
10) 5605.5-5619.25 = 4.2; 7.47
